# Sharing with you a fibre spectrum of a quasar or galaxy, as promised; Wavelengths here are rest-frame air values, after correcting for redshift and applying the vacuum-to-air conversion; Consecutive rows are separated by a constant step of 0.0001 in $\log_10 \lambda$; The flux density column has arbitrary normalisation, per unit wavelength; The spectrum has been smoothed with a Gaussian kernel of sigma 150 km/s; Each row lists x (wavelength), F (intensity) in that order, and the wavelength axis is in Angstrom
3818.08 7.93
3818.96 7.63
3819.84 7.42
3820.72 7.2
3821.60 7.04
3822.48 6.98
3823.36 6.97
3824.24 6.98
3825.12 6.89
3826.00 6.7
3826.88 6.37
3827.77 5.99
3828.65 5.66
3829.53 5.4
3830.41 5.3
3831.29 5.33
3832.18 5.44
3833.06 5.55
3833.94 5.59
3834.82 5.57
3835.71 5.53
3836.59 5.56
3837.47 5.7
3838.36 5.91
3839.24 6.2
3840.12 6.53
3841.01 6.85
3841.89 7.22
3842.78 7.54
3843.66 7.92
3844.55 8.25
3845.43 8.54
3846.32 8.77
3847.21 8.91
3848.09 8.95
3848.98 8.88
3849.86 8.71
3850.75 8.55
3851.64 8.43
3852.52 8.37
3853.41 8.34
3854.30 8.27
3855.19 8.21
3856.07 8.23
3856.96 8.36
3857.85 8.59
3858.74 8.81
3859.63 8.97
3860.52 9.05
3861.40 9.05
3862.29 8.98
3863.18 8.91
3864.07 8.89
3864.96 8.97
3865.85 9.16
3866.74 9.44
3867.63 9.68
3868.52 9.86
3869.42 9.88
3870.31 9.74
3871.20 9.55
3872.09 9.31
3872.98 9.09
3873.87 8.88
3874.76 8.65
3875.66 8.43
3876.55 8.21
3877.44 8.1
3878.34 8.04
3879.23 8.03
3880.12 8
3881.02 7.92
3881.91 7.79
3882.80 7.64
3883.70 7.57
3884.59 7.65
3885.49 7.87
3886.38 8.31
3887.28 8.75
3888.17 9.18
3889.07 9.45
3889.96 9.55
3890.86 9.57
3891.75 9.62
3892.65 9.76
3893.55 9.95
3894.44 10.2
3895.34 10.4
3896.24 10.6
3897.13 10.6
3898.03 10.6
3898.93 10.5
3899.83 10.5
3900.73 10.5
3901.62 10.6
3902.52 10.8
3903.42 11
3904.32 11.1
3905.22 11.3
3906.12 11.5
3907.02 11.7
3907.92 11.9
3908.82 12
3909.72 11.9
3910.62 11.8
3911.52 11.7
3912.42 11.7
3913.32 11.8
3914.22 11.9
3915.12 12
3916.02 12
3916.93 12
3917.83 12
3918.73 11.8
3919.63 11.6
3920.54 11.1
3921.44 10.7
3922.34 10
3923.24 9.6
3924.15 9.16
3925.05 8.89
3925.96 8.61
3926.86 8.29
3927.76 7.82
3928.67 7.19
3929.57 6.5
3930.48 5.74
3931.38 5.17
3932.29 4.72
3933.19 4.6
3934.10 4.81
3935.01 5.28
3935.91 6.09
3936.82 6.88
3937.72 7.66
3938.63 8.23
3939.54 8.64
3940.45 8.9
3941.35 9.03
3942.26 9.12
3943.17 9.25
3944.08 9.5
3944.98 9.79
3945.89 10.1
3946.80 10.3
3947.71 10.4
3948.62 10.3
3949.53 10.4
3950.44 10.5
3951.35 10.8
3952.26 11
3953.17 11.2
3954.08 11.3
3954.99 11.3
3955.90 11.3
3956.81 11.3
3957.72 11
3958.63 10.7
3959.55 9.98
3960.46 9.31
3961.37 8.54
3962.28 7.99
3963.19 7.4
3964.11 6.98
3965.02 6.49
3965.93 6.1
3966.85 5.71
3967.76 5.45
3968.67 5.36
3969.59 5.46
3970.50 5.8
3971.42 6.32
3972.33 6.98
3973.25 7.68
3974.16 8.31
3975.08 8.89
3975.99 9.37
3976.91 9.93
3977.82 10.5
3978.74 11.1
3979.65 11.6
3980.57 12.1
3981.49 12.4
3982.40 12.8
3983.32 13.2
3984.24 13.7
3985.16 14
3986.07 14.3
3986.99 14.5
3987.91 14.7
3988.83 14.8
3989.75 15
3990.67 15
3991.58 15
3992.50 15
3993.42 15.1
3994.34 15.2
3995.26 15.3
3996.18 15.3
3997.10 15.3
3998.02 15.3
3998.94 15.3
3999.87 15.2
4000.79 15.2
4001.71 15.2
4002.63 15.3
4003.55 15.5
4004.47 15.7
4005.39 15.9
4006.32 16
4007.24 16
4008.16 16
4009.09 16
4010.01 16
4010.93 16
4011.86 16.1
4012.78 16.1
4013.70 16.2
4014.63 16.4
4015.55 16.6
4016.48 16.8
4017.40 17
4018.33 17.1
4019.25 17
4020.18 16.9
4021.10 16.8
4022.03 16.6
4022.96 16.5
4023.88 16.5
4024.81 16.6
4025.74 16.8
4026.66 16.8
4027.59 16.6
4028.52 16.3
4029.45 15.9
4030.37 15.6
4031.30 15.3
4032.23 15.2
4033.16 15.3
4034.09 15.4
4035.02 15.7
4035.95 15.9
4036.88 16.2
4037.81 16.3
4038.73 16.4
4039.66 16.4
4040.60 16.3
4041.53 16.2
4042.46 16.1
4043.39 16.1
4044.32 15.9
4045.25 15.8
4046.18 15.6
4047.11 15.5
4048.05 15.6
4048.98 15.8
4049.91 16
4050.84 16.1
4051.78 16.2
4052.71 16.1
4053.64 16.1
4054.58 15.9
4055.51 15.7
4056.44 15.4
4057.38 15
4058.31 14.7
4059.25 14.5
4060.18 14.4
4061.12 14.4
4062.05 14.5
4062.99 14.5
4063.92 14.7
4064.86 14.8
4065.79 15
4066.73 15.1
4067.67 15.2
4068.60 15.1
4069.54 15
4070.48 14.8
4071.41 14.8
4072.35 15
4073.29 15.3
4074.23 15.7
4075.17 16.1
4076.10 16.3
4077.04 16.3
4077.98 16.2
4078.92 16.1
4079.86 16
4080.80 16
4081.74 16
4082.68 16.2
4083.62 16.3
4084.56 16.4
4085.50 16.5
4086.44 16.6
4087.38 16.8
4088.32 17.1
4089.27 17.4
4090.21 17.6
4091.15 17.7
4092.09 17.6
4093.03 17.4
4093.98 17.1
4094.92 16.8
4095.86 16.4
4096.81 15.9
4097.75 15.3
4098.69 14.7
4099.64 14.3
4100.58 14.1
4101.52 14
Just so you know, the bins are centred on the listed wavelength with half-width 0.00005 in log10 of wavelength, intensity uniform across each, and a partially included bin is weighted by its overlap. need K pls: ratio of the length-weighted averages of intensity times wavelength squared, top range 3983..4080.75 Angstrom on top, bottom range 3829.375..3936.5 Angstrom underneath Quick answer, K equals 1.9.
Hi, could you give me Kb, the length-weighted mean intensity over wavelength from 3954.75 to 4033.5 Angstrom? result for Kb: 13.2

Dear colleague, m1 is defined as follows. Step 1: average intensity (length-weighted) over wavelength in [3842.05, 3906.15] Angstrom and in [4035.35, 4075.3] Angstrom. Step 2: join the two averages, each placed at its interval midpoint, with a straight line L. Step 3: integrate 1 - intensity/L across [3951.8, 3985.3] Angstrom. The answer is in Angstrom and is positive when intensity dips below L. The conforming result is 8.2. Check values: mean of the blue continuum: 9.09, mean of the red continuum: 15.5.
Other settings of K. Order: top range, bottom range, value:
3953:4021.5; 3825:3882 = 1.73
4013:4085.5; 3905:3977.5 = 1.83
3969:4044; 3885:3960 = 1.55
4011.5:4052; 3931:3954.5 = 1.96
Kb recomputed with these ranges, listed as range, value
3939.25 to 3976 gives 8.88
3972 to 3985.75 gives 10.9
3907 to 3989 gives 9.63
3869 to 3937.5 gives 9.38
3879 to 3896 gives 8.83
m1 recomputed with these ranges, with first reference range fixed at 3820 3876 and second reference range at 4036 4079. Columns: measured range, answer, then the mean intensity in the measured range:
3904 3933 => 0.6 Angstrom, 10.1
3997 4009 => -1.8 Angstrom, 15.5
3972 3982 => 2.1 Angstrom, 9.96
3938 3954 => 2.2 Angstrom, 9.86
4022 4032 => -1.3 Angstrom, 16.3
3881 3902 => 0.0 Angstrom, 9.41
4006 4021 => -2.7 Angstrom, 16.4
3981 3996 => -1.6 Angstrom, 14.4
